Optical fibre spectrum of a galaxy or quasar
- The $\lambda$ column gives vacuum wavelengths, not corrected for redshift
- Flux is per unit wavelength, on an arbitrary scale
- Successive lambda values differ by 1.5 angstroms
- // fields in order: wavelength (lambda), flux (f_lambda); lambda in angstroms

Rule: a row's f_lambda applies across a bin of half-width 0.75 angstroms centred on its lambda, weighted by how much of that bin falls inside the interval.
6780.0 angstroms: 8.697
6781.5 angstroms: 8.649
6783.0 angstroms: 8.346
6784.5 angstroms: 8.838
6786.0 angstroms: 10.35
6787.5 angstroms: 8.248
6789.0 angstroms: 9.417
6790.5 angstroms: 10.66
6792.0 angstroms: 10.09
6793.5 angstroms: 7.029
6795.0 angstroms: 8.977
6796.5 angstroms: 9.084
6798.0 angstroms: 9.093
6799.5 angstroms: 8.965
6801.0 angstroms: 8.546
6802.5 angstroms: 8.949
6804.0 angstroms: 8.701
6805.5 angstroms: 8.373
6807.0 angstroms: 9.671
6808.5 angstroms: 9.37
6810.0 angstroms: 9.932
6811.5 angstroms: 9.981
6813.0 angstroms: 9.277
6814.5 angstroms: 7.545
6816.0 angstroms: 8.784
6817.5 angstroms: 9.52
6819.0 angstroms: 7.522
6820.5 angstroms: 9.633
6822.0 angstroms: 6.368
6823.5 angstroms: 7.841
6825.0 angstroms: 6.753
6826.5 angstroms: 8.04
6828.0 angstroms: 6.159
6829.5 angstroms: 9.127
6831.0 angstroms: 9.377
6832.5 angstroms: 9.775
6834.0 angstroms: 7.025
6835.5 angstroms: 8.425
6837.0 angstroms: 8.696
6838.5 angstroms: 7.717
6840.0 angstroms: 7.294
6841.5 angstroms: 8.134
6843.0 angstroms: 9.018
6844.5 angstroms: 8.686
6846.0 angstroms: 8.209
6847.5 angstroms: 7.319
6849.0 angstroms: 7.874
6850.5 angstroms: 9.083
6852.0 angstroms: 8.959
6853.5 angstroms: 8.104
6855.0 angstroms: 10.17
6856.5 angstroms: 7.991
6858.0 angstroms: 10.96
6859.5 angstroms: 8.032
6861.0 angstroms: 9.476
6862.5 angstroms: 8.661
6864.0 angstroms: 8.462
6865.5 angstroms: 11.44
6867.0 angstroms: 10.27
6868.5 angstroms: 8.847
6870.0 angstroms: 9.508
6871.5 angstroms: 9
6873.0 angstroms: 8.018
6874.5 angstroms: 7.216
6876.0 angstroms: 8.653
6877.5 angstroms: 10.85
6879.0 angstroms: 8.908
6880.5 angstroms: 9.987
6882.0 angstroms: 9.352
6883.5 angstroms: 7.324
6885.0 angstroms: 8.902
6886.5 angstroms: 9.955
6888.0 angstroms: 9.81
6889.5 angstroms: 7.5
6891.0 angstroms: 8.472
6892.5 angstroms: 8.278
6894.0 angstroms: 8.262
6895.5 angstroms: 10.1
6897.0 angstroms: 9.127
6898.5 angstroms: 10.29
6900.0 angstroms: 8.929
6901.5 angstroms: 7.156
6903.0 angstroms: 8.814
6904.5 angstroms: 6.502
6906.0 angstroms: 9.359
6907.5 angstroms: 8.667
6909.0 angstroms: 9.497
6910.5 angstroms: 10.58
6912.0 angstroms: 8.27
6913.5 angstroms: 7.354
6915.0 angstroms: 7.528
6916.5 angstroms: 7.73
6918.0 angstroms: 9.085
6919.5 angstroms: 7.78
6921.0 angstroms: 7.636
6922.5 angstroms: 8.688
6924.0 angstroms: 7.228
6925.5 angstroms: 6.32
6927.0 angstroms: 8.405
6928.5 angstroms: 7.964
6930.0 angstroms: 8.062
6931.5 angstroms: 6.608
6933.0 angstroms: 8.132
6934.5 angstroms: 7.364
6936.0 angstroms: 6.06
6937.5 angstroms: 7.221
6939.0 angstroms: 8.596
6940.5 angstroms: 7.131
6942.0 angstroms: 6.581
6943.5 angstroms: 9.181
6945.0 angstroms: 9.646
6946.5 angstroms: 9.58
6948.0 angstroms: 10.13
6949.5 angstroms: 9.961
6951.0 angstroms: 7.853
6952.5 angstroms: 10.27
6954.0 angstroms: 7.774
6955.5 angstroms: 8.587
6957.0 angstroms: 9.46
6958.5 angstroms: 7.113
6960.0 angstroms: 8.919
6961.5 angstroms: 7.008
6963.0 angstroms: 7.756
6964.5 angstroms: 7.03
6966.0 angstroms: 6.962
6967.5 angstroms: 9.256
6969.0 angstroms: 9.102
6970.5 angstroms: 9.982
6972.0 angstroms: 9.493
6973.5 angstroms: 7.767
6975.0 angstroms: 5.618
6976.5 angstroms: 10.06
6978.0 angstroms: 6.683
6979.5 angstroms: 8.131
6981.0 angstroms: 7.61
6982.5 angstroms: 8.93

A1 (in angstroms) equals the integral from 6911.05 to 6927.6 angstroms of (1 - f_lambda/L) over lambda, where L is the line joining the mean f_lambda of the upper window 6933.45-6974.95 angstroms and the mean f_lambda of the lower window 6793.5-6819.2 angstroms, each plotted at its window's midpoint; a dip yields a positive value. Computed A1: 1.2 angstroms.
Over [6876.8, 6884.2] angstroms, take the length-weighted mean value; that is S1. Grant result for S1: 9.29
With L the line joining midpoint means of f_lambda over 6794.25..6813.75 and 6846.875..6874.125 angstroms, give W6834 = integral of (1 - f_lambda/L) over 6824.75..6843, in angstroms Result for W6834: 1.9 angstroms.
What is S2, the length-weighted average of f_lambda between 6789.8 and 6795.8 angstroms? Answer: 9.18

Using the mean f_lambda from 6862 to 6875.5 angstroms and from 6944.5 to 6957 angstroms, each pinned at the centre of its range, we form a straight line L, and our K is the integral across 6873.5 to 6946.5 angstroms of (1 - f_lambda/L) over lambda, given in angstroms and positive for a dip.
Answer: 6.2 angstroms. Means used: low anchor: 9.05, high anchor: 9.23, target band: 8.37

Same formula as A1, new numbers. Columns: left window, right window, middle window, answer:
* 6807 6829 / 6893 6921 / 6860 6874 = -1.2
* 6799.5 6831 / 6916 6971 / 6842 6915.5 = -4.4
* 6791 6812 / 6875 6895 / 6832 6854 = 1.8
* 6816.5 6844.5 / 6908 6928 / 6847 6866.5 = -2.0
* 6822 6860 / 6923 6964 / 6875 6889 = -1.7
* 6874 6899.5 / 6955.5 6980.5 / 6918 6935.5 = 1.8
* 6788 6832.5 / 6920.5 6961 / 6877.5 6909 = -1.8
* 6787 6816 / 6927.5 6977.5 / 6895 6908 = -0.4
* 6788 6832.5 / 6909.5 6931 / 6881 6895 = -0.8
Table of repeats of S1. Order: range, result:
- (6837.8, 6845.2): 8.17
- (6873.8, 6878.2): 8.9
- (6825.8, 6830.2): 7.76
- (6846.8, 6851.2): 8.09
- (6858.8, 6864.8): 8.69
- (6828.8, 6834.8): 8.82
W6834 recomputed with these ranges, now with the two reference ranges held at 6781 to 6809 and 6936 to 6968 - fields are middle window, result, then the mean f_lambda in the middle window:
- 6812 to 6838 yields 1.9 angstroms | 8.24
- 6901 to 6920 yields 0.3 angstroms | 8.36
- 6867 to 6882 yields -0.7 angstroms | 9.08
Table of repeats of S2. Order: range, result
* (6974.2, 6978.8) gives 7.46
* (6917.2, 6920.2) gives 8.43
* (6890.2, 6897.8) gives 8.85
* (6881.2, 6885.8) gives 8.56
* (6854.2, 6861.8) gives 9.31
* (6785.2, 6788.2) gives 9.31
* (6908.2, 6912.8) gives 9.42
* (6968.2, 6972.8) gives 9.5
